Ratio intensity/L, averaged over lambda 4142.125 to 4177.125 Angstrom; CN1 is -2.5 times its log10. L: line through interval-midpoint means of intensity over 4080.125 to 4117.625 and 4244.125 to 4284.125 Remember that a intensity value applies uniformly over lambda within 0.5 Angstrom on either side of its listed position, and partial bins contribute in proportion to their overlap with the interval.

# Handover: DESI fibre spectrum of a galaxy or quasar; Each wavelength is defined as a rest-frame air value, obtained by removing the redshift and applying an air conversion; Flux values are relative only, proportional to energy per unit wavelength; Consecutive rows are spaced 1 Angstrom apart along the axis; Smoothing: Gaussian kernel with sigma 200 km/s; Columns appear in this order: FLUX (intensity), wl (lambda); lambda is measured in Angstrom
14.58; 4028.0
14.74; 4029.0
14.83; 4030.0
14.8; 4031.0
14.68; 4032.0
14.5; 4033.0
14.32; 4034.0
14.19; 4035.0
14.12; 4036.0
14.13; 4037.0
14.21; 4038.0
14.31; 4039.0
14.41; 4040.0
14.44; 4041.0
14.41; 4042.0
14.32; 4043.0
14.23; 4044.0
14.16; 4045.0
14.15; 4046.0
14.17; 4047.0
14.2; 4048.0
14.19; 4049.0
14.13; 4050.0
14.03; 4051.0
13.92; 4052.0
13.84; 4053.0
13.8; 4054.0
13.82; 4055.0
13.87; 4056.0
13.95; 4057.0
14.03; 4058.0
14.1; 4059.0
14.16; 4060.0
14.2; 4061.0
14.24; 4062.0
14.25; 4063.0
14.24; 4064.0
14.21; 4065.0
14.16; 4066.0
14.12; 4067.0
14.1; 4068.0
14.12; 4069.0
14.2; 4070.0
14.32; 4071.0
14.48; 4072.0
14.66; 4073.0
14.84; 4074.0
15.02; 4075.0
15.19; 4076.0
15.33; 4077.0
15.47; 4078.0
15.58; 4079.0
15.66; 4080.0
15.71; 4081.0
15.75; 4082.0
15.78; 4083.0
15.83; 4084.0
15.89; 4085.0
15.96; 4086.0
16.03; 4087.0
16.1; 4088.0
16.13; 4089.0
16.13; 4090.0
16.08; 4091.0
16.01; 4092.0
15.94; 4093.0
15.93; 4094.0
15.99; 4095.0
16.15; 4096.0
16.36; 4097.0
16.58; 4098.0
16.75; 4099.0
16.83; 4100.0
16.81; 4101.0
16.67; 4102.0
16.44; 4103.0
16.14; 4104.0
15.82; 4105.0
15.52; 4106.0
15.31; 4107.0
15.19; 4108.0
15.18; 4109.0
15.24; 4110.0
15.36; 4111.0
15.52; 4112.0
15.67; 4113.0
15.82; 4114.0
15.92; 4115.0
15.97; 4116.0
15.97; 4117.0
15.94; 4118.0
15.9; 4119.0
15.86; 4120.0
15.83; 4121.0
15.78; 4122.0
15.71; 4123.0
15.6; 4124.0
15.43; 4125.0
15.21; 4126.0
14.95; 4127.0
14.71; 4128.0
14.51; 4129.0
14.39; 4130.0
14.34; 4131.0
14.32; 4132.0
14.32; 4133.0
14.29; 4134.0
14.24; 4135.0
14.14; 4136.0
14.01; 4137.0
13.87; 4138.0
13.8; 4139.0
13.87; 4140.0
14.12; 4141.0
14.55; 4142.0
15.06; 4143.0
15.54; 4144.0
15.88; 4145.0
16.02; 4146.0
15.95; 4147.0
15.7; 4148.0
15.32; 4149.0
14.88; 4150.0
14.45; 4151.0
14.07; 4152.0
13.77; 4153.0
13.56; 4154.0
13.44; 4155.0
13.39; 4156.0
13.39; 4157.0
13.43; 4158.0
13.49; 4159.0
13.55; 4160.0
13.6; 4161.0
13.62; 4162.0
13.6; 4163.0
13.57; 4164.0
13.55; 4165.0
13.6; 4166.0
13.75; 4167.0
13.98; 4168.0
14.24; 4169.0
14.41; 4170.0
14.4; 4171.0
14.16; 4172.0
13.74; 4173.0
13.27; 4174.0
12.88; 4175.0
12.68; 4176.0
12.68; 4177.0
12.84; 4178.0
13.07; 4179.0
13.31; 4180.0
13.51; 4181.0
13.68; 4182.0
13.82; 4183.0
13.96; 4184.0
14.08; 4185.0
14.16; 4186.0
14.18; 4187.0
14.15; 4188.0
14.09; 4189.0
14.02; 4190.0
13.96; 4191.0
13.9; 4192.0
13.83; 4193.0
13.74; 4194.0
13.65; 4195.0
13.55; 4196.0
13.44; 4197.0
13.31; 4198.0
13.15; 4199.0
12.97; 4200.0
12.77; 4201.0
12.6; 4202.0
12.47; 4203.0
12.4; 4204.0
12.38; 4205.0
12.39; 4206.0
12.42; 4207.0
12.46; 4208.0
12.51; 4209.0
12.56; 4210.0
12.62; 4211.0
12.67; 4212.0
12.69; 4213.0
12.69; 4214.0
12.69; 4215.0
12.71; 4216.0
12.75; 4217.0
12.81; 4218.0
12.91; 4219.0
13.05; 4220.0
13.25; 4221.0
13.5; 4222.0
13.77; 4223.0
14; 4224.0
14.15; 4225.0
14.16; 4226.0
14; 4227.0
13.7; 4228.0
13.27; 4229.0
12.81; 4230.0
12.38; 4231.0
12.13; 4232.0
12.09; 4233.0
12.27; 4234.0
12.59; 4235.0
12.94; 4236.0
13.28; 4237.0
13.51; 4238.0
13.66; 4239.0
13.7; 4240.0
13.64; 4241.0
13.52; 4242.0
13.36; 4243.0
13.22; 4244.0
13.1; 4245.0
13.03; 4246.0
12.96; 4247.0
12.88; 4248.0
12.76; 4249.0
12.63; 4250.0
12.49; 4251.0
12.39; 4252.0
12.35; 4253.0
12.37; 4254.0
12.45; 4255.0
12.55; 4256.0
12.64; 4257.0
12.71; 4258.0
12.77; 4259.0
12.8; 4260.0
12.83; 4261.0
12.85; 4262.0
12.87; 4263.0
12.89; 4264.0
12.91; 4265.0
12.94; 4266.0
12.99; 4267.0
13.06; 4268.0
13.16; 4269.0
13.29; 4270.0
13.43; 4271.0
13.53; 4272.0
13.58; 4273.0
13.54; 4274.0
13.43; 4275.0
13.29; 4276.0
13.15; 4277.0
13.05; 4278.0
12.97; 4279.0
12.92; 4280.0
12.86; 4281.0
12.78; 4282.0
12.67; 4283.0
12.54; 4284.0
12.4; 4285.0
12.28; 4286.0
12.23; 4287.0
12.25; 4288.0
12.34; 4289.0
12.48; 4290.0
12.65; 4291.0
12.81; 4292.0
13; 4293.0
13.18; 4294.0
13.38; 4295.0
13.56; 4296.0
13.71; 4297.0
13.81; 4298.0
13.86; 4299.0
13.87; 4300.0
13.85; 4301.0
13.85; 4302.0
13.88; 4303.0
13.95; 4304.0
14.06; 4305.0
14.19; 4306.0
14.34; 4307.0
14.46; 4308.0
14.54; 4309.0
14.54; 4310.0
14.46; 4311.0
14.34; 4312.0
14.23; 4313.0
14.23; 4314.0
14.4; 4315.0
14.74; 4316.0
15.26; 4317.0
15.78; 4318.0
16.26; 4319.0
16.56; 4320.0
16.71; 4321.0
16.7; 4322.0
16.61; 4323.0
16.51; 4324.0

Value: 0.056 mag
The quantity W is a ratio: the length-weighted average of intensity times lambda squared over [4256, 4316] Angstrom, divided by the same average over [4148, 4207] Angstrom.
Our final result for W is 1.03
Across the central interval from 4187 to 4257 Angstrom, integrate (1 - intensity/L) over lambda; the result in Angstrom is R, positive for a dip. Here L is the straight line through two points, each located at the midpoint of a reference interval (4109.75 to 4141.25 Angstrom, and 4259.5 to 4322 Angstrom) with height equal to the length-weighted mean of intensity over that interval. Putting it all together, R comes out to 5.6 Angstrom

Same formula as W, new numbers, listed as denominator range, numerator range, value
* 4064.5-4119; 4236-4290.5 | 0.90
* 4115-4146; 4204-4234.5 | 0.90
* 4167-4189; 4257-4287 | 0.99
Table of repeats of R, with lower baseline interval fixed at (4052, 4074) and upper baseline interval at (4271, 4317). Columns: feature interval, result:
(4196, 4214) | 1.3 Angstrom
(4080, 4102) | -3.2 Angstrom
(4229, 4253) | 1.3 Angstrom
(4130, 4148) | -0.9 Angstrom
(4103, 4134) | -3.1 Angstrom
